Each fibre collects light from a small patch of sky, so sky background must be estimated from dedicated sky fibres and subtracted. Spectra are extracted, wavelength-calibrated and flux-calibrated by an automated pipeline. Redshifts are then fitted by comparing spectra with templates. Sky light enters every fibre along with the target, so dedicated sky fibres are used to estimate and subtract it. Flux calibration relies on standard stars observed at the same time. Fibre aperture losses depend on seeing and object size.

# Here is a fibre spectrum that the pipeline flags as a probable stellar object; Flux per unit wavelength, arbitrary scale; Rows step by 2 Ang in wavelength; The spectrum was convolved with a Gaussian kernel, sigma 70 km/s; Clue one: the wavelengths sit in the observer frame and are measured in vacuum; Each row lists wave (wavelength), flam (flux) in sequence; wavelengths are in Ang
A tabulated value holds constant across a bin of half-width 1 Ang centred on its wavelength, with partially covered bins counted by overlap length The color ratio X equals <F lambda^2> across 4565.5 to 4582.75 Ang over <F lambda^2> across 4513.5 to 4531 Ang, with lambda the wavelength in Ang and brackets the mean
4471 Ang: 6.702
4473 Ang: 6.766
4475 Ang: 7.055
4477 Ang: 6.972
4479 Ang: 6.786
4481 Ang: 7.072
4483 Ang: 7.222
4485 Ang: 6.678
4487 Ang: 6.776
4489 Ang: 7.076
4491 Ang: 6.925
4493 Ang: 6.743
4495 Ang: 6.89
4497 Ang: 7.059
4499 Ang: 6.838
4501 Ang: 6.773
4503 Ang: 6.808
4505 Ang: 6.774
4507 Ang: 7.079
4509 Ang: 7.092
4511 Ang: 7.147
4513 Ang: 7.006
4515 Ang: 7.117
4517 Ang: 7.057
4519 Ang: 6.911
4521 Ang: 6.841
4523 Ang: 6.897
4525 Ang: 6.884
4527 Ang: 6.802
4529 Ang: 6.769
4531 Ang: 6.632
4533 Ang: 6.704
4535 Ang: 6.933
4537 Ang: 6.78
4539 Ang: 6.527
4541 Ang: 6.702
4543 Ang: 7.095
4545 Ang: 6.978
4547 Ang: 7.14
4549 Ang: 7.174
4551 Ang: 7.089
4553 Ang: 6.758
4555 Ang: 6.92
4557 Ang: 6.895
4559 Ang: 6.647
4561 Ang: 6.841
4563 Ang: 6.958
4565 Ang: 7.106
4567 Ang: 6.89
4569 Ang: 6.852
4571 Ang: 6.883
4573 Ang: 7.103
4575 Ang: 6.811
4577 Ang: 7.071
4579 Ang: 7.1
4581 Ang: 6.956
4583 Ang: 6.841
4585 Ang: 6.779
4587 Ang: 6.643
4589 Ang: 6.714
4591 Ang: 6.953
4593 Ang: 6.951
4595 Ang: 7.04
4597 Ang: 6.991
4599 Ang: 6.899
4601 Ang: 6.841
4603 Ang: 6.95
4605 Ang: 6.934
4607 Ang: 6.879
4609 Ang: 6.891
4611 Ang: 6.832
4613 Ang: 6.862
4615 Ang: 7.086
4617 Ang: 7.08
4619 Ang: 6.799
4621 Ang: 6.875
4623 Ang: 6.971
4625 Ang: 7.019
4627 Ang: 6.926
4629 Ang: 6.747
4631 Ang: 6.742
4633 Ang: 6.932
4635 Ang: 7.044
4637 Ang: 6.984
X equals 1.03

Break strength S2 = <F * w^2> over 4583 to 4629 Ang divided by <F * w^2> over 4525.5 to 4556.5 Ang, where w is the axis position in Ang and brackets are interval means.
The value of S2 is 1.03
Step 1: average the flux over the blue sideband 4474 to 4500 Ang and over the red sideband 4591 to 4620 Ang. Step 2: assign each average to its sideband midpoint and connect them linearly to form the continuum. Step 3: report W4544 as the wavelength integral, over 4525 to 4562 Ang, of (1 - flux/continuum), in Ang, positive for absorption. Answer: 0.4 Ang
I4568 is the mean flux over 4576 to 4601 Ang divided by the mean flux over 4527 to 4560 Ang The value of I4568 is 1.01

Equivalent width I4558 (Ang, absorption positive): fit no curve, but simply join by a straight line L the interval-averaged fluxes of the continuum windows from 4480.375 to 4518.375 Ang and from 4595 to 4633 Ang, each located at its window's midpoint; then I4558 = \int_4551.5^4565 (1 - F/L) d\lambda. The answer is 0.13 Ang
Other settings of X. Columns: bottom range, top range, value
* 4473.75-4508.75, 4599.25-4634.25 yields 1.05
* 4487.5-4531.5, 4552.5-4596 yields 1.03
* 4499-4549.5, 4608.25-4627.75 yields 1.05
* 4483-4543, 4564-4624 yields 1.04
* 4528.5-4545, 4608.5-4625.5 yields 1.06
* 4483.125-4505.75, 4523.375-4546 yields 1.01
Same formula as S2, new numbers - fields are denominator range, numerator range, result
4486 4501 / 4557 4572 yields 1.03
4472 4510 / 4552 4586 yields 1.03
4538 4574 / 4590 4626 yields 1.03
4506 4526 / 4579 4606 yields 1.02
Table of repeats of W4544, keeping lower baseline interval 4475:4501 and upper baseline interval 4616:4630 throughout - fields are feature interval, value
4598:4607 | 0.0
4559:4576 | 0.0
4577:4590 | 0.1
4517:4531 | 0.1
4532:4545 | 0.2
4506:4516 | -0.2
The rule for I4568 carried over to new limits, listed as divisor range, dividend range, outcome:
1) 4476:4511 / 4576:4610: 1.00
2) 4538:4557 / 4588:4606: 1.00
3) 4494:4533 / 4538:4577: 1.00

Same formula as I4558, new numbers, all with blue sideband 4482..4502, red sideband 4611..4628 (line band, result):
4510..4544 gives 0.2 Ang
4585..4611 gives 0.2 Ang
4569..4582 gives -0.1 Ang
